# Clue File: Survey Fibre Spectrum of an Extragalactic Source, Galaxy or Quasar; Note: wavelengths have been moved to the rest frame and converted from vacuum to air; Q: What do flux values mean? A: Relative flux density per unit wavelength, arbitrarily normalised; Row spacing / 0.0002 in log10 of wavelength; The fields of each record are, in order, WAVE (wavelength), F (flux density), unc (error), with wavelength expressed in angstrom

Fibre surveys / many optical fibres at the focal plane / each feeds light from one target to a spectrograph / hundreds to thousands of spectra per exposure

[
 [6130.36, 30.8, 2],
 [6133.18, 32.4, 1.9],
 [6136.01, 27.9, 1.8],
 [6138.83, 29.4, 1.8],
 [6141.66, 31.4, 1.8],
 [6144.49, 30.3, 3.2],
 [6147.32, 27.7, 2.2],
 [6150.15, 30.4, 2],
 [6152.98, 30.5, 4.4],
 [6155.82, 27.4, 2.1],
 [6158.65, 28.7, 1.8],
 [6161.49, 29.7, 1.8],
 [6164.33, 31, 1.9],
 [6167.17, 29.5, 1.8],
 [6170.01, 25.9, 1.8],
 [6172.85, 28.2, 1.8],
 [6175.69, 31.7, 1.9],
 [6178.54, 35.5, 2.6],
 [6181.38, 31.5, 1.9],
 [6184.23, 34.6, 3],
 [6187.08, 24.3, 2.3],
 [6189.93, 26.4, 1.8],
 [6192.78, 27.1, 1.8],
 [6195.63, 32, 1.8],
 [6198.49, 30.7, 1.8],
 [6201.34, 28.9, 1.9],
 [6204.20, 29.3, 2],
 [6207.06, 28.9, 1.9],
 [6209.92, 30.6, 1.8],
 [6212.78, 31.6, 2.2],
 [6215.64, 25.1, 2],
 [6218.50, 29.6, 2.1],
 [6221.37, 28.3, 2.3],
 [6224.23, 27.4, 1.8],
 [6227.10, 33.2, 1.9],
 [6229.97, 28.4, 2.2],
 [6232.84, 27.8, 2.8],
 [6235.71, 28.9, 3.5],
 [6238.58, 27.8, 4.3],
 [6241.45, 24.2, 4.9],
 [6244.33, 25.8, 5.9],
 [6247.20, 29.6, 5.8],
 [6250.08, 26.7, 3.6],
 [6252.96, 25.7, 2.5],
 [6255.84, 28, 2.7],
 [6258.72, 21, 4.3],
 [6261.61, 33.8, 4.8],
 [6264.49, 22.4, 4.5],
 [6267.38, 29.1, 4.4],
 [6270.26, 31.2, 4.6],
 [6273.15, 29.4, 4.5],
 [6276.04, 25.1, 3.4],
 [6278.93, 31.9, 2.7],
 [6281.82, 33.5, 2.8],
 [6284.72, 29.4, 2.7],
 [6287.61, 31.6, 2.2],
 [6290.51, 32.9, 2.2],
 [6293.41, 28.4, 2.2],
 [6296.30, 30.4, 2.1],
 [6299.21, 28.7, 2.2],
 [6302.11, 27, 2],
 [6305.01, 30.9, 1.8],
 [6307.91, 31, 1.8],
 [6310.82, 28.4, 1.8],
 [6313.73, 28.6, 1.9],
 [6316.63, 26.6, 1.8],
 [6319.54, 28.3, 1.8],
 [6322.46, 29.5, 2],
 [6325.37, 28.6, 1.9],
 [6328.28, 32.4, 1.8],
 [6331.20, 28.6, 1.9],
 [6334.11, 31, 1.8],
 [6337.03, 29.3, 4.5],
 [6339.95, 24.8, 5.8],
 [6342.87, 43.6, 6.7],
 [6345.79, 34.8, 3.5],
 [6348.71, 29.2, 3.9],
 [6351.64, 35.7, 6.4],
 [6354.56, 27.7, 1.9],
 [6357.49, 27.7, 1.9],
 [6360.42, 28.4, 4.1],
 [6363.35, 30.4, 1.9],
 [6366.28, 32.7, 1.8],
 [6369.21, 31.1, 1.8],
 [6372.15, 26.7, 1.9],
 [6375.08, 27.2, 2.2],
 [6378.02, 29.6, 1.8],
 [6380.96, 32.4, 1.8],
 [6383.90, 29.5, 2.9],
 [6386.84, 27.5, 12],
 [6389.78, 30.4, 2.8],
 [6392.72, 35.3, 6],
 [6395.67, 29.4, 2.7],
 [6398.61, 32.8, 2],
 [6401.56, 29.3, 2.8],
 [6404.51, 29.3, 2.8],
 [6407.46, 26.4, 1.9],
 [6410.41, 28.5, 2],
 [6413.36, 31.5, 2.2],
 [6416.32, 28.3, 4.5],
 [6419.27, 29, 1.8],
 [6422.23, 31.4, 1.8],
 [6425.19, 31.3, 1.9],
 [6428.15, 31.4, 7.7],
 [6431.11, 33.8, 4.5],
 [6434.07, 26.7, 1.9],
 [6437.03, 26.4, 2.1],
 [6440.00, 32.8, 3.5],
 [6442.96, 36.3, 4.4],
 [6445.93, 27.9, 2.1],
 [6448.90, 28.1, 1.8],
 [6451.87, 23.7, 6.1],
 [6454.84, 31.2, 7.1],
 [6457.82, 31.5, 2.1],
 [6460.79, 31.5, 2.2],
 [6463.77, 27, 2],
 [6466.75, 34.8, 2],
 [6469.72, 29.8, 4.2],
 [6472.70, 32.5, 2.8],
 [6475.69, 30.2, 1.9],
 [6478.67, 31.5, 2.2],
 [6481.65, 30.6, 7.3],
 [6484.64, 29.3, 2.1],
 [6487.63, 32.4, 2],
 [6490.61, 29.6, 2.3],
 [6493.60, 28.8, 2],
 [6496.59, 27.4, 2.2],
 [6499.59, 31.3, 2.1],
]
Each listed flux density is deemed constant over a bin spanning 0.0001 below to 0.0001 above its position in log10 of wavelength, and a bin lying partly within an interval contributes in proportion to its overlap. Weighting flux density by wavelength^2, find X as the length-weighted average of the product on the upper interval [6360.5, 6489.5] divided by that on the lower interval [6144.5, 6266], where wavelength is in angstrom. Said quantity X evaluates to 1.1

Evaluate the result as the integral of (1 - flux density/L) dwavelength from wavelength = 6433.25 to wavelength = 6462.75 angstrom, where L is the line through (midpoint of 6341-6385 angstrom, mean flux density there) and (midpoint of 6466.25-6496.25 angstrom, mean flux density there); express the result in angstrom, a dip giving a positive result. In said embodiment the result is 1.1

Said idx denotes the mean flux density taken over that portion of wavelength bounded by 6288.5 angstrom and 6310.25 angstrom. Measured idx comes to 29.9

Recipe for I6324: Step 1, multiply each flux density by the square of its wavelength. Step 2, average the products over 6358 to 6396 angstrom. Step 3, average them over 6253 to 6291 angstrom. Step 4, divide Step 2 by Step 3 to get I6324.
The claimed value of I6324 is 1.07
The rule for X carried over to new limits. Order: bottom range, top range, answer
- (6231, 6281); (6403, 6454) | 1.13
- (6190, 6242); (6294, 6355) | 1.08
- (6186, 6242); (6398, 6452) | 1.11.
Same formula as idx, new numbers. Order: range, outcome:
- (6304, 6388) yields 30.1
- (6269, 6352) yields 30.3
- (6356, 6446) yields 30.1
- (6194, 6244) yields 28.9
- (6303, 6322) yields 28.9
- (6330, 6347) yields 32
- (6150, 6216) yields 29.6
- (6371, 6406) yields 30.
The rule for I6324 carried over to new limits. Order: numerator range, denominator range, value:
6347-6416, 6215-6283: 1.11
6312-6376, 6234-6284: 1.11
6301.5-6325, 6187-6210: 1.04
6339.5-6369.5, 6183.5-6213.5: 1.14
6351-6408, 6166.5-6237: 1.08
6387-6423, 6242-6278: 1.15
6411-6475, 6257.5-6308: 1.09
